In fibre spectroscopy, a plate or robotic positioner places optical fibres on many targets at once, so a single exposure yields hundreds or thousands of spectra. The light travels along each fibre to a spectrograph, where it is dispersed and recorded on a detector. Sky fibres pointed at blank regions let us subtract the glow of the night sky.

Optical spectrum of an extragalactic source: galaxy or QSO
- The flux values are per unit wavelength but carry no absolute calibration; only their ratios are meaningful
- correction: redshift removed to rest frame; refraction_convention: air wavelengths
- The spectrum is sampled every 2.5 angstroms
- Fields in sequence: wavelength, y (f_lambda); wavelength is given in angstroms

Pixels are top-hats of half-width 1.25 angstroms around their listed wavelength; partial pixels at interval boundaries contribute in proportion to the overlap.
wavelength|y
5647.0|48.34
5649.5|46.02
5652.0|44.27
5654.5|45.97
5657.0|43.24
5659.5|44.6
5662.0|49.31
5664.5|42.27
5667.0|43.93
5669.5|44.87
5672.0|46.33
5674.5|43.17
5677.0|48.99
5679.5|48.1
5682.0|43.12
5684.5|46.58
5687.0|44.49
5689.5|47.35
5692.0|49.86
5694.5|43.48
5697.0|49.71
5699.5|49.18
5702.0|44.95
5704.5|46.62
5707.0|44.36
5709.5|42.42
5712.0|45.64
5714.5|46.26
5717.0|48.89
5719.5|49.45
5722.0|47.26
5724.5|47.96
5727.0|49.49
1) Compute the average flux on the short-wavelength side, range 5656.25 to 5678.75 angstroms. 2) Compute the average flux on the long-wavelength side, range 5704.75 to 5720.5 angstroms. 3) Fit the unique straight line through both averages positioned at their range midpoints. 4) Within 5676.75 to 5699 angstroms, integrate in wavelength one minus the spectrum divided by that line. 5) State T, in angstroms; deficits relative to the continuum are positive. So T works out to -0.6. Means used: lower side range 45.3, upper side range 46.1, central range 46.8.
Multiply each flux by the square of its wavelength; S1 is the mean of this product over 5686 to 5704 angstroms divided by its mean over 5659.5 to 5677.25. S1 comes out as 1.0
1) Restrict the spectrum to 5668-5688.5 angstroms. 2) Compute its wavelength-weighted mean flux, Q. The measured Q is 45.7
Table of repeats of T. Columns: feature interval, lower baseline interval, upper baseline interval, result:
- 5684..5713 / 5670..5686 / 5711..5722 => 0.4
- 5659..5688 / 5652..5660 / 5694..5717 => -0.3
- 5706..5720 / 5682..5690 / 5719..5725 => 0.4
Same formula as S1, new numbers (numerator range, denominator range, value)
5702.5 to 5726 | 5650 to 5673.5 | 1.05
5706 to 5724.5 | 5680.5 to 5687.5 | 1.05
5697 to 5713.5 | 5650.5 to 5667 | 1.04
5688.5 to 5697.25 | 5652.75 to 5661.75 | 1.06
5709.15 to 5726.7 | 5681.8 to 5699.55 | 1.02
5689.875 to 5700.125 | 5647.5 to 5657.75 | 1.08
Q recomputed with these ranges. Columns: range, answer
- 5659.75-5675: 45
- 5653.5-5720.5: 46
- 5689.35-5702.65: 47.5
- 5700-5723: 46.3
